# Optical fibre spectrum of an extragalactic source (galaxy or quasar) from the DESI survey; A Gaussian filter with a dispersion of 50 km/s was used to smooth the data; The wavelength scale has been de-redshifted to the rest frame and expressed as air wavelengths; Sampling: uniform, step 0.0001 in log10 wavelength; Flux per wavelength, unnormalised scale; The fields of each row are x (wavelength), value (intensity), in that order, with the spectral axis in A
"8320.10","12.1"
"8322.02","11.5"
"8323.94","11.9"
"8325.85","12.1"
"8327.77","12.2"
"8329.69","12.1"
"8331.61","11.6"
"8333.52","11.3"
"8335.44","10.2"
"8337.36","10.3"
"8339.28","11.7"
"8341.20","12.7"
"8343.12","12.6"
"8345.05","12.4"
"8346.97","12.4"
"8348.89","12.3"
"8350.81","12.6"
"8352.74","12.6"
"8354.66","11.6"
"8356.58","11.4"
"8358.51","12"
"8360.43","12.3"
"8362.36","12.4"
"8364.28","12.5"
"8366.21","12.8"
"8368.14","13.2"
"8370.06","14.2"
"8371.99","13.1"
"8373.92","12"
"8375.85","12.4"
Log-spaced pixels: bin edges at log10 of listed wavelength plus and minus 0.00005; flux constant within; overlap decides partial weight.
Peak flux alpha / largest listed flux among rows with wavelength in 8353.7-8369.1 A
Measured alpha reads 13.2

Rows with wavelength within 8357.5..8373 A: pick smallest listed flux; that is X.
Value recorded 12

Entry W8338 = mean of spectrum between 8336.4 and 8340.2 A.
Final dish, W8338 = 11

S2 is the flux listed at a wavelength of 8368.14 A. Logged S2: 13.2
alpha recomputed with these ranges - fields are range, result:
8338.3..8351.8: 12.7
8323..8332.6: 12.2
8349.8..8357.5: 12.6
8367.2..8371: 14.2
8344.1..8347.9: 12.4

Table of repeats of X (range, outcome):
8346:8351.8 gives 12.3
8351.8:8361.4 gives 11.4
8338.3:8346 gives 11.7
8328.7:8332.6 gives 11.6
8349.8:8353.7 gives 12.6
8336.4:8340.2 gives 10.3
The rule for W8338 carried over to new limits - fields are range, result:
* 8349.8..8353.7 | 12.6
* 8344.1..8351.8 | 12.4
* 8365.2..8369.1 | 13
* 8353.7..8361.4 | 11.8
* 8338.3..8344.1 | 12.3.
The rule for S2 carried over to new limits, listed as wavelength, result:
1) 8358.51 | 12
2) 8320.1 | 12.1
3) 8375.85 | 12.4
